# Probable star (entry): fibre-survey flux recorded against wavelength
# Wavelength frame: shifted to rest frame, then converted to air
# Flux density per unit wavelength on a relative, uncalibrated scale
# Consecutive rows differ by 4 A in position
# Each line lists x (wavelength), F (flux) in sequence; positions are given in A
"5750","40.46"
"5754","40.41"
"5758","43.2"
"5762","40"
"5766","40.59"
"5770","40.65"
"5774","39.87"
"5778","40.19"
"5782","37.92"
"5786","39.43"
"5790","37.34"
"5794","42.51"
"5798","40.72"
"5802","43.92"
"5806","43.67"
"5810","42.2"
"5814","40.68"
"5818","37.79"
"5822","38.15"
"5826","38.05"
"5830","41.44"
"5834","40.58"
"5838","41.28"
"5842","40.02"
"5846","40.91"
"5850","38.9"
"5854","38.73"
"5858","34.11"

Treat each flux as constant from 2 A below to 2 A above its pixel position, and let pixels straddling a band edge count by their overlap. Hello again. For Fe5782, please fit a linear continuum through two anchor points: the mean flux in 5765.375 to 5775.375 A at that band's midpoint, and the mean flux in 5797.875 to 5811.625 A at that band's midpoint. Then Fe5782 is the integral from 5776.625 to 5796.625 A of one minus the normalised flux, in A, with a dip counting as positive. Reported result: 1.00 A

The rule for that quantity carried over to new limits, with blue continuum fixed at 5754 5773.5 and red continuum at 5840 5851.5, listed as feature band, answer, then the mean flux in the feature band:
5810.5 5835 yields 0.4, 39.6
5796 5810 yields -0.8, 42.7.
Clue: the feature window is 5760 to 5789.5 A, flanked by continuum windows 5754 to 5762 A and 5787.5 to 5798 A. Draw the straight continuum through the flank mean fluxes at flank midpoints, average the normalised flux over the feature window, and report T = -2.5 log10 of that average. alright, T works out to 0.03 mag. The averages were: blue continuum 41.7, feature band 39.7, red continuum 40.1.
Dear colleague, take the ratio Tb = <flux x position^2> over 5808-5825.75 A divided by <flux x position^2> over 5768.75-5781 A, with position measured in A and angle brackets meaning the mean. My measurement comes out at 1.00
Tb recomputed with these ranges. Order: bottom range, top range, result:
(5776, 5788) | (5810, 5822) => 1.02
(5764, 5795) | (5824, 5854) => 1.03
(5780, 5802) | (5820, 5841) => 1.01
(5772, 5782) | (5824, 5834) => 1.03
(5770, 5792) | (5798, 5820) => 1.07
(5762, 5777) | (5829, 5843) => 1.04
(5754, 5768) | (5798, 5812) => 1.06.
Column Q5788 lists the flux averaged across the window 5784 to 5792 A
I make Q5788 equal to 38.4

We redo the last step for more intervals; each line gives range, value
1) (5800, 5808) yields 43.8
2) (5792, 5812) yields 42.6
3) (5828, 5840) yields 41.1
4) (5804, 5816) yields 42.2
